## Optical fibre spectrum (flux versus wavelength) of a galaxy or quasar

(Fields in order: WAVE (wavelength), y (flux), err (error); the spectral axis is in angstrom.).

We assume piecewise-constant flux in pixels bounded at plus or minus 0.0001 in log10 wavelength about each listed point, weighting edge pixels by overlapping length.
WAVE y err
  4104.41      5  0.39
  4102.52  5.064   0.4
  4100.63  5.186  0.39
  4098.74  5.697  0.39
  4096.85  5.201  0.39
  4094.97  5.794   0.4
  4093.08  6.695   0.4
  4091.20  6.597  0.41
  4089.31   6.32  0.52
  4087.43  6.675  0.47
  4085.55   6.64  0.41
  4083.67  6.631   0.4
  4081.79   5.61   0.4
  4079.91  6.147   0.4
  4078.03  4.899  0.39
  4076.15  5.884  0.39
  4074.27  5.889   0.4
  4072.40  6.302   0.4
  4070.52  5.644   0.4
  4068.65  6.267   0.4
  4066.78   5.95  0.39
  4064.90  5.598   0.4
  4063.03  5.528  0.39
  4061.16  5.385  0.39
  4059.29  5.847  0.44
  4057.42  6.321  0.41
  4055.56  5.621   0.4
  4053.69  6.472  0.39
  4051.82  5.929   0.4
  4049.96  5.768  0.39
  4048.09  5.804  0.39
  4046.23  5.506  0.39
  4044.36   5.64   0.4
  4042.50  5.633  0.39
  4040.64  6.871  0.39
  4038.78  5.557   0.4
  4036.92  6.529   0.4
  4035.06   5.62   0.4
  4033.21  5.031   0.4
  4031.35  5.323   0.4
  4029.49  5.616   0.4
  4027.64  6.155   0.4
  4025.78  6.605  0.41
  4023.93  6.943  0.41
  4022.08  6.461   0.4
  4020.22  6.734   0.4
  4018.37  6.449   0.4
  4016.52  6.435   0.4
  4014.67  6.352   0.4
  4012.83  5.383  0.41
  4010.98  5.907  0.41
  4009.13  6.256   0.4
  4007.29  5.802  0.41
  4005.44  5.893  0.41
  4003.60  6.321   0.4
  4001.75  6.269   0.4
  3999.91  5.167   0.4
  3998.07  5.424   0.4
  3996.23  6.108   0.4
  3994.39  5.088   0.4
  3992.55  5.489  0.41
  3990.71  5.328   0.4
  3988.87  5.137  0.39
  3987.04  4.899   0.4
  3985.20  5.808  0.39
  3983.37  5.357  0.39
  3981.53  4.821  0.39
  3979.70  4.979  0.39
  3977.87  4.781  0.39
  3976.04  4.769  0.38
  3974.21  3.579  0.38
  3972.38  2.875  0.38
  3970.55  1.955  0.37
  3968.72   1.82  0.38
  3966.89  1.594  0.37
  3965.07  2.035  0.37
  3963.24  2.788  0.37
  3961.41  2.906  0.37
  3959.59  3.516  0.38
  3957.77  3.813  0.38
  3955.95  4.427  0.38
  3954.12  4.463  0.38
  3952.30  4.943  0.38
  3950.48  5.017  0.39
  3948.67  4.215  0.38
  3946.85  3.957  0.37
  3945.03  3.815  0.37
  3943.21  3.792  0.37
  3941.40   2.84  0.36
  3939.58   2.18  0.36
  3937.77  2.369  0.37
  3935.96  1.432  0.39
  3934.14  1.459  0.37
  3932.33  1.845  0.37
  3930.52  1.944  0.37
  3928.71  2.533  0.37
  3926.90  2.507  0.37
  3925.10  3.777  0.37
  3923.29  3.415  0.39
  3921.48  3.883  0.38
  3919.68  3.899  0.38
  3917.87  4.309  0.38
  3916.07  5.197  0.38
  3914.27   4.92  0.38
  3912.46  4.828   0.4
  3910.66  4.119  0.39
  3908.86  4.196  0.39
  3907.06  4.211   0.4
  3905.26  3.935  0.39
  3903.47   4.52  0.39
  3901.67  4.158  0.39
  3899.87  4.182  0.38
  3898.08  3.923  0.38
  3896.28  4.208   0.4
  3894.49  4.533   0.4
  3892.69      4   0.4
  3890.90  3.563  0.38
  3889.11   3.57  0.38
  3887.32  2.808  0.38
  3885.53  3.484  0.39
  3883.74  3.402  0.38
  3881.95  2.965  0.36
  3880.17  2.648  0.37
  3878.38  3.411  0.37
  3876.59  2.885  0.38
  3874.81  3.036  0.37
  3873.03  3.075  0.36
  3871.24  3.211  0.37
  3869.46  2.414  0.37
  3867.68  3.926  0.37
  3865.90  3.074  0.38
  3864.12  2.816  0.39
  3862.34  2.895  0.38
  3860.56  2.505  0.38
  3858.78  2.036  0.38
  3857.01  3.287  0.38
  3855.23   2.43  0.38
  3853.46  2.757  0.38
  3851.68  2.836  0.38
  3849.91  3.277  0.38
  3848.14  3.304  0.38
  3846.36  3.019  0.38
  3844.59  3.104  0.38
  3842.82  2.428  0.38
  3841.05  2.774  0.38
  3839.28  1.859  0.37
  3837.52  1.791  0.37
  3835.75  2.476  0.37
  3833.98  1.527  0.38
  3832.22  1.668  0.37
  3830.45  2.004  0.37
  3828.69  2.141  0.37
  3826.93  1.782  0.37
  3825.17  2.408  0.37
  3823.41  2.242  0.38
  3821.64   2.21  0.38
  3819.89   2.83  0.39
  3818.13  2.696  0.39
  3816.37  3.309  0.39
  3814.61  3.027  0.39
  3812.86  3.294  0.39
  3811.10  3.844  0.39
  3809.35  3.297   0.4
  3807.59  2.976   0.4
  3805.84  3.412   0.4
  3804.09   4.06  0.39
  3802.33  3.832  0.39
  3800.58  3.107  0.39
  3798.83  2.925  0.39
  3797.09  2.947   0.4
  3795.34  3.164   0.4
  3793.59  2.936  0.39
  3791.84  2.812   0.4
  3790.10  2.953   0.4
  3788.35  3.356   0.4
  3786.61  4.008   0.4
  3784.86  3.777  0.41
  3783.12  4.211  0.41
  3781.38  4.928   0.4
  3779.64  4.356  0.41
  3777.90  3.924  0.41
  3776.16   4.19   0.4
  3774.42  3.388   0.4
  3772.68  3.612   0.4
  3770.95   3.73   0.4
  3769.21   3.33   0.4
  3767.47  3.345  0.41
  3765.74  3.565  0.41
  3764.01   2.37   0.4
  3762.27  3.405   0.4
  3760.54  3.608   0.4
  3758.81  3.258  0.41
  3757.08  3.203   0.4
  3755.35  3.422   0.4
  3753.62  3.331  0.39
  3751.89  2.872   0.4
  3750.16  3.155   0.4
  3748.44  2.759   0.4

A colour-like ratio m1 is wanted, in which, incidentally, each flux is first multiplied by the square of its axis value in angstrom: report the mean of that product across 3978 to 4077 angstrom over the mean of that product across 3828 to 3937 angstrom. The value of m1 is 1.98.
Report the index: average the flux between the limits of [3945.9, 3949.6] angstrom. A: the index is 4.1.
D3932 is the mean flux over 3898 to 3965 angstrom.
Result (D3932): 3.6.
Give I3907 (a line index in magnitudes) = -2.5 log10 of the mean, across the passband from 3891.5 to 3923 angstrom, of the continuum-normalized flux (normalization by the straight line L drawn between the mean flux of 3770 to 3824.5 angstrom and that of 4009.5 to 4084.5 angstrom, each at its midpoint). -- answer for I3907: 0.062 mag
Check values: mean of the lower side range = 3.39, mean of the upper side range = 5.96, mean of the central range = 4.27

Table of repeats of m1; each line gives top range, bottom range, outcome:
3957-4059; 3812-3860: 2.26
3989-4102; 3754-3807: 1.94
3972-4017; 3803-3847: 2.22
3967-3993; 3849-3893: 1.49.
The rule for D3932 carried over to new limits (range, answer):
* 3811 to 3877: 2.68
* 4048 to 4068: 5.85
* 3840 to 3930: 3.44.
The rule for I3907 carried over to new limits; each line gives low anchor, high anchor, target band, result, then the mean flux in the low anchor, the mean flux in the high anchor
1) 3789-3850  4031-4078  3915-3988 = 0.27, 2.78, 5.83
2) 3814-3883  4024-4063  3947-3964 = 0.10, 2.67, 5.88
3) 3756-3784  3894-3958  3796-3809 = 0.11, 3.65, 3.71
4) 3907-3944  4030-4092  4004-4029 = -0.23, 3.29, 5.92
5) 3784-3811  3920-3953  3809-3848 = 0.28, 3.32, 3.11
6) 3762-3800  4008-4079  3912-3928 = 0.19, 3.51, 5.95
